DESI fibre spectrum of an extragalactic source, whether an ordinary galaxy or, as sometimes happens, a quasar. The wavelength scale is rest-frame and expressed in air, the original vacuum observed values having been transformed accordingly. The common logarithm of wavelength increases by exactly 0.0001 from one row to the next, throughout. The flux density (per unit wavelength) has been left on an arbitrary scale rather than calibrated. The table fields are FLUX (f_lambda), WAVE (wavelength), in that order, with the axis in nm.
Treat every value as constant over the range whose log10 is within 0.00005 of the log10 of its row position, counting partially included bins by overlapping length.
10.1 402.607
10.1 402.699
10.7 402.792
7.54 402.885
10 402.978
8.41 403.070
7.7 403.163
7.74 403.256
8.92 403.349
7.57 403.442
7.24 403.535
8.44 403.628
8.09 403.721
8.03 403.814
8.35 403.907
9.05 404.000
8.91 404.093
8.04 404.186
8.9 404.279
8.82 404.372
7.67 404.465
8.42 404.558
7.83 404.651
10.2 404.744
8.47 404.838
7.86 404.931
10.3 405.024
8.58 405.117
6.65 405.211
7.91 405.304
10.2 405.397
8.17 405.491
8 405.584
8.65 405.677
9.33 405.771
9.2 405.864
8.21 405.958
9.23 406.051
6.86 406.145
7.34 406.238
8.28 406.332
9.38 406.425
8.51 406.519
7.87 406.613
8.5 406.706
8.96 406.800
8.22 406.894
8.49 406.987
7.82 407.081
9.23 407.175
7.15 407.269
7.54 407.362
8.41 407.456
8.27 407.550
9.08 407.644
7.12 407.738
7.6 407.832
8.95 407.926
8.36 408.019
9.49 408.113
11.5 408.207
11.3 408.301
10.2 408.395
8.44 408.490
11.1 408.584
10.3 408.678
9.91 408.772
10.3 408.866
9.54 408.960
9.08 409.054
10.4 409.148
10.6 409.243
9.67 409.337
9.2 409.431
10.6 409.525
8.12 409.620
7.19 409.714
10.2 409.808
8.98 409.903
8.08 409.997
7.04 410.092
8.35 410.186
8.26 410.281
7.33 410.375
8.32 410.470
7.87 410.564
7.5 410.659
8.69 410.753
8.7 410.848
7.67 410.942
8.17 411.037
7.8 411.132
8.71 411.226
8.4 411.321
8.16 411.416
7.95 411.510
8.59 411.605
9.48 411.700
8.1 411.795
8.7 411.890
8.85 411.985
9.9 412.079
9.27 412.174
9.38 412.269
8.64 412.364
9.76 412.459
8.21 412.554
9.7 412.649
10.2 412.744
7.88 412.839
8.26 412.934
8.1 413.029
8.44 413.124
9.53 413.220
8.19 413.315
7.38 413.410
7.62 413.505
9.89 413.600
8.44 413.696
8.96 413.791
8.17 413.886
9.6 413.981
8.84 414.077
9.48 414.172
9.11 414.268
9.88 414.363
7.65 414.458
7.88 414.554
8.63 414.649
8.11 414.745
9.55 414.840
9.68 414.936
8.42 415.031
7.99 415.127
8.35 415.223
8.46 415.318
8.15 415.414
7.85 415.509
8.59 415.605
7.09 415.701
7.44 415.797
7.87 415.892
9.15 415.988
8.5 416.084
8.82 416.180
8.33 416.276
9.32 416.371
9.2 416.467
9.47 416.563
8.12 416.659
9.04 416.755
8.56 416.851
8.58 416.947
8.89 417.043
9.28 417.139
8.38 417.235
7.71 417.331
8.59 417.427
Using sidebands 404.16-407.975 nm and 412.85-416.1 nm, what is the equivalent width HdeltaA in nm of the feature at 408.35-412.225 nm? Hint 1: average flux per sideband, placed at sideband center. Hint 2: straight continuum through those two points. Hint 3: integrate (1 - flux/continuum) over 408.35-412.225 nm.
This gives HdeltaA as -0.19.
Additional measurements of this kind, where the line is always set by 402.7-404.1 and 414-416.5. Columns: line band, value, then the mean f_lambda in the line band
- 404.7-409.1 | -0.16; 8.81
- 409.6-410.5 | 0.04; 8.18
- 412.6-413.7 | -0.01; 8.64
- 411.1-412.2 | -0.02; 8.66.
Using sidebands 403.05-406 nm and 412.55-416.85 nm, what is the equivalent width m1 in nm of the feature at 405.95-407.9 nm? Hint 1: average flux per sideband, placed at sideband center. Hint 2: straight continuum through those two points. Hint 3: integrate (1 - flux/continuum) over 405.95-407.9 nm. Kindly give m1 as 0.06 nm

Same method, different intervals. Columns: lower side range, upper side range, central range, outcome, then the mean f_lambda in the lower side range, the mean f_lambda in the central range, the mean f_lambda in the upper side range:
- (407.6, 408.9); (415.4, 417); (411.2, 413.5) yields 0.07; 9.54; 8.72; 8.49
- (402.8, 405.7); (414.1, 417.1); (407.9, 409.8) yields -0.28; 8.44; 9.74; 8.59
